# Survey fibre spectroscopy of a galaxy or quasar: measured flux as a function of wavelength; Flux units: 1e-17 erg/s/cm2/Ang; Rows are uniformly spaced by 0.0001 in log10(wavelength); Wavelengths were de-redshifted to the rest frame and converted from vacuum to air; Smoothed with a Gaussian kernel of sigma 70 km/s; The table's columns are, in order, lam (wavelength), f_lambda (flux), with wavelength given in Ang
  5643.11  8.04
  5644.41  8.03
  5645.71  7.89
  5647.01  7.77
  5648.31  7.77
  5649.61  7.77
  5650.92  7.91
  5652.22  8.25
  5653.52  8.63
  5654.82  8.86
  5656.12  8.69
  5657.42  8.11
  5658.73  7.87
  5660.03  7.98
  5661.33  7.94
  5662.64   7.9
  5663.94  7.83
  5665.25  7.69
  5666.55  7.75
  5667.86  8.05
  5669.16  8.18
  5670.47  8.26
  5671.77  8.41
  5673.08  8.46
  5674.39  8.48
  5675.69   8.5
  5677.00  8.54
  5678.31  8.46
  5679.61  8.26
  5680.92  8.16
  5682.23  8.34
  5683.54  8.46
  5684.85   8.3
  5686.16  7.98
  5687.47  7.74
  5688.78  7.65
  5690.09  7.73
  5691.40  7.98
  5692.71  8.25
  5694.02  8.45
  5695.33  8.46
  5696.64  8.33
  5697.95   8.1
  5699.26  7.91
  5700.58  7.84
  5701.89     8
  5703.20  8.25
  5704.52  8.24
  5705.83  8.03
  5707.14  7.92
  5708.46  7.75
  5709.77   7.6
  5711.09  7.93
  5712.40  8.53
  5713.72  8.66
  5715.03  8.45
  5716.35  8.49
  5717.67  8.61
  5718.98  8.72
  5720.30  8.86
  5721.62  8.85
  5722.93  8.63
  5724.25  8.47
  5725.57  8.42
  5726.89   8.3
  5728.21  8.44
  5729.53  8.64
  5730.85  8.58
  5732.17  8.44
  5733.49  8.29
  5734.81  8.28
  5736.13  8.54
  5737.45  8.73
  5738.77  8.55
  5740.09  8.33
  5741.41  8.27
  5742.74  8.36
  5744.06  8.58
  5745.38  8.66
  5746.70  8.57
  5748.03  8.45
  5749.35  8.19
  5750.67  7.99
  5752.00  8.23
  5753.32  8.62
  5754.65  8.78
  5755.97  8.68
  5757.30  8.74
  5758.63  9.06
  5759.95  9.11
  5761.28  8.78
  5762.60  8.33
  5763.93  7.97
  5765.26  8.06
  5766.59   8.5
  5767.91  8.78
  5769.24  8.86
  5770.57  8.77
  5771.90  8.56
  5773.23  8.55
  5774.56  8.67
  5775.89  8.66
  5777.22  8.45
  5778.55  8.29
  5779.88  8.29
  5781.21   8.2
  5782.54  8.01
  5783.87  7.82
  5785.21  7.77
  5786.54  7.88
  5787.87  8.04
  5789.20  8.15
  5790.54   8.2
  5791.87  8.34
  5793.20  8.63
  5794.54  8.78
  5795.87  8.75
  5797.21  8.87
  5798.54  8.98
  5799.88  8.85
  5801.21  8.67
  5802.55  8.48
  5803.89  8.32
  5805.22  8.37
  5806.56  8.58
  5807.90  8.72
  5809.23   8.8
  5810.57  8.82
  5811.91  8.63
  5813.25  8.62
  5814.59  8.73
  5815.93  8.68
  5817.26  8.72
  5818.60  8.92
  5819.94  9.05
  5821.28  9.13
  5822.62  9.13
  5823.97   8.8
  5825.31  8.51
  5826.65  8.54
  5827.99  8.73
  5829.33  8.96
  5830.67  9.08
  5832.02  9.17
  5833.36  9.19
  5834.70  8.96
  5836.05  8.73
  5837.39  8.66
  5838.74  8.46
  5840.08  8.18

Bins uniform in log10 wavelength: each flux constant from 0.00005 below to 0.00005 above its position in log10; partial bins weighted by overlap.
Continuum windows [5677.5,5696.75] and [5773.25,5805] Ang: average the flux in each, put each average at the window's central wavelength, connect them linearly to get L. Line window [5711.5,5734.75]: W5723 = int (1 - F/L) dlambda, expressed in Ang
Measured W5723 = -0.81 Ang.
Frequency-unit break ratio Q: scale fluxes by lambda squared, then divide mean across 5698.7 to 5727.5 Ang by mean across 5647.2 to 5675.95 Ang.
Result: 1.0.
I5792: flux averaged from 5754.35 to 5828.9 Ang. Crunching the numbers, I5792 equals 8.57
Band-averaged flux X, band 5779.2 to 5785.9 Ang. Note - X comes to 8.02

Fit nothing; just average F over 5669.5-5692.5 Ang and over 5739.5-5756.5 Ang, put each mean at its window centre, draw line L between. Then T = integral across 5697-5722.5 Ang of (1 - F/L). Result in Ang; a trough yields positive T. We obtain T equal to 0.2 Ang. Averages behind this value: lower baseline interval 8.22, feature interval 8.26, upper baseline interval 8.44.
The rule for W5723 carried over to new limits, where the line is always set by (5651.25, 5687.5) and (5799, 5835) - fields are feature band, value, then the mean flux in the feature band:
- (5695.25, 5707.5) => 0.4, 8.1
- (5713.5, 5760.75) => -0.4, 8.54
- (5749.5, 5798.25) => 1.0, 8.45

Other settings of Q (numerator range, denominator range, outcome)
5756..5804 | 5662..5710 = 1.08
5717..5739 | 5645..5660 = 1.08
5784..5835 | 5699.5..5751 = 1.07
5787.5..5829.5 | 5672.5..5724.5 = 1.09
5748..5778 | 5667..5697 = 1.07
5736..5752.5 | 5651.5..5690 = 1.05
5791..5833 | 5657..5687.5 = 1.13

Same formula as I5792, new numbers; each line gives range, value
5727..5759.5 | 8.5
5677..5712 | 8.09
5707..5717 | 8.18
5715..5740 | 8.54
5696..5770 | 8.42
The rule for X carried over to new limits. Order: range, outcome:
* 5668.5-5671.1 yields 8.22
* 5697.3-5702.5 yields 7.96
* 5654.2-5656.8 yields 8.78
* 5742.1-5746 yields 8.54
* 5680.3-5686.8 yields 8.24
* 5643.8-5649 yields 7.86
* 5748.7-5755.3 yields 8.36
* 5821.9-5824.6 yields 8.94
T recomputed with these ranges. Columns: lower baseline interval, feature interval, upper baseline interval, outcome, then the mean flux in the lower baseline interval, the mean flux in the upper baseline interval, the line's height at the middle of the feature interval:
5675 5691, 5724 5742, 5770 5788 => -0.5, 8.17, 8.29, 8.23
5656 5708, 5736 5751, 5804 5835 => 0.0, 8.13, 8.81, 8.43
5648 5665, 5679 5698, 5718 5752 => 0.3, 8.11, 8.48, 8.26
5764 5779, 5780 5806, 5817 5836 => 0.9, 8.54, 8.92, 8.69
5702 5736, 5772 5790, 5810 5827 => 0.9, 8.37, 8.79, 8.63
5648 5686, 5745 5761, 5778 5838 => -0.3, 8.2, 8.61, 8.45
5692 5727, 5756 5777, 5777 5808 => -0.7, 8.3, 8.39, 8.36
